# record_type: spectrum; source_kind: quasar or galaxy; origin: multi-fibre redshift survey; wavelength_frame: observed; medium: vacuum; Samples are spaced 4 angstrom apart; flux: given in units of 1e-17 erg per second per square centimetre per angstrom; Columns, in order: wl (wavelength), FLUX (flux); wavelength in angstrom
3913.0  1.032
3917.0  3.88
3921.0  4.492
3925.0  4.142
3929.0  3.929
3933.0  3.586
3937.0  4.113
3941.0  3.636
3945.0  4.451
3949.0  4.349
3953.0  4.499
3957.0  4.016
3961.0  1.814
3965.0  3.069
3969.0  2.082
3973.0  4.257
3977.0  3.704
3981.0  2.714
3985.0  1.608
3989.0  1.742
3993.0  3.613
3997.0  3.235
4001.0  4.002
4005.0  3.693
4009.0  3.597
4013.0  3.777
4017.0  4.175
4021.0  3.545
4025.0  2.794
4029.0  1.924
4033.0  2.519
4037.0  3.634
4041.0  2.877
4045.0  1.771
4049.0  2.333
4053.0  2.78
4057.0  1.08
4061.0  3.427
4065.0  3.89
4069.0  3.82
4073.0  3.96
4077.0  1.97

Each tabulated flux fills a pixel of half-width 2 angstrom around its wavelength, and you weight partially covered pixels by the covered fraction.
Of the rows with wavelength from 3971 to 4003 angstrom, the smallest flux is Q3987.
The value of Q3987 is 1.608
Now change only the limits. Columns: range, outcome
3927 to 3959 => 3.586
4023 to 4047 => 1.771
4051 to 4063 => 1.08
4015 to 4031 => 1.924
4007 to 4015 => 3.597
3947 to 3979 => 1.814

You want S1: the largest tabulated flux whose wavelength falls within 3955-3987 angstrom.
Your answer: 4.257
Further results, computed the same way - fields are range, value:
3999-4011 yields 4.002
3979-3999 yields 3.613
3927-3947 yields 4.451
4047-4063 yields 3.427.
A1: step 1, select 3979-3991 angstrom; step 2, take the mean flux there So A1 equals 2.02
